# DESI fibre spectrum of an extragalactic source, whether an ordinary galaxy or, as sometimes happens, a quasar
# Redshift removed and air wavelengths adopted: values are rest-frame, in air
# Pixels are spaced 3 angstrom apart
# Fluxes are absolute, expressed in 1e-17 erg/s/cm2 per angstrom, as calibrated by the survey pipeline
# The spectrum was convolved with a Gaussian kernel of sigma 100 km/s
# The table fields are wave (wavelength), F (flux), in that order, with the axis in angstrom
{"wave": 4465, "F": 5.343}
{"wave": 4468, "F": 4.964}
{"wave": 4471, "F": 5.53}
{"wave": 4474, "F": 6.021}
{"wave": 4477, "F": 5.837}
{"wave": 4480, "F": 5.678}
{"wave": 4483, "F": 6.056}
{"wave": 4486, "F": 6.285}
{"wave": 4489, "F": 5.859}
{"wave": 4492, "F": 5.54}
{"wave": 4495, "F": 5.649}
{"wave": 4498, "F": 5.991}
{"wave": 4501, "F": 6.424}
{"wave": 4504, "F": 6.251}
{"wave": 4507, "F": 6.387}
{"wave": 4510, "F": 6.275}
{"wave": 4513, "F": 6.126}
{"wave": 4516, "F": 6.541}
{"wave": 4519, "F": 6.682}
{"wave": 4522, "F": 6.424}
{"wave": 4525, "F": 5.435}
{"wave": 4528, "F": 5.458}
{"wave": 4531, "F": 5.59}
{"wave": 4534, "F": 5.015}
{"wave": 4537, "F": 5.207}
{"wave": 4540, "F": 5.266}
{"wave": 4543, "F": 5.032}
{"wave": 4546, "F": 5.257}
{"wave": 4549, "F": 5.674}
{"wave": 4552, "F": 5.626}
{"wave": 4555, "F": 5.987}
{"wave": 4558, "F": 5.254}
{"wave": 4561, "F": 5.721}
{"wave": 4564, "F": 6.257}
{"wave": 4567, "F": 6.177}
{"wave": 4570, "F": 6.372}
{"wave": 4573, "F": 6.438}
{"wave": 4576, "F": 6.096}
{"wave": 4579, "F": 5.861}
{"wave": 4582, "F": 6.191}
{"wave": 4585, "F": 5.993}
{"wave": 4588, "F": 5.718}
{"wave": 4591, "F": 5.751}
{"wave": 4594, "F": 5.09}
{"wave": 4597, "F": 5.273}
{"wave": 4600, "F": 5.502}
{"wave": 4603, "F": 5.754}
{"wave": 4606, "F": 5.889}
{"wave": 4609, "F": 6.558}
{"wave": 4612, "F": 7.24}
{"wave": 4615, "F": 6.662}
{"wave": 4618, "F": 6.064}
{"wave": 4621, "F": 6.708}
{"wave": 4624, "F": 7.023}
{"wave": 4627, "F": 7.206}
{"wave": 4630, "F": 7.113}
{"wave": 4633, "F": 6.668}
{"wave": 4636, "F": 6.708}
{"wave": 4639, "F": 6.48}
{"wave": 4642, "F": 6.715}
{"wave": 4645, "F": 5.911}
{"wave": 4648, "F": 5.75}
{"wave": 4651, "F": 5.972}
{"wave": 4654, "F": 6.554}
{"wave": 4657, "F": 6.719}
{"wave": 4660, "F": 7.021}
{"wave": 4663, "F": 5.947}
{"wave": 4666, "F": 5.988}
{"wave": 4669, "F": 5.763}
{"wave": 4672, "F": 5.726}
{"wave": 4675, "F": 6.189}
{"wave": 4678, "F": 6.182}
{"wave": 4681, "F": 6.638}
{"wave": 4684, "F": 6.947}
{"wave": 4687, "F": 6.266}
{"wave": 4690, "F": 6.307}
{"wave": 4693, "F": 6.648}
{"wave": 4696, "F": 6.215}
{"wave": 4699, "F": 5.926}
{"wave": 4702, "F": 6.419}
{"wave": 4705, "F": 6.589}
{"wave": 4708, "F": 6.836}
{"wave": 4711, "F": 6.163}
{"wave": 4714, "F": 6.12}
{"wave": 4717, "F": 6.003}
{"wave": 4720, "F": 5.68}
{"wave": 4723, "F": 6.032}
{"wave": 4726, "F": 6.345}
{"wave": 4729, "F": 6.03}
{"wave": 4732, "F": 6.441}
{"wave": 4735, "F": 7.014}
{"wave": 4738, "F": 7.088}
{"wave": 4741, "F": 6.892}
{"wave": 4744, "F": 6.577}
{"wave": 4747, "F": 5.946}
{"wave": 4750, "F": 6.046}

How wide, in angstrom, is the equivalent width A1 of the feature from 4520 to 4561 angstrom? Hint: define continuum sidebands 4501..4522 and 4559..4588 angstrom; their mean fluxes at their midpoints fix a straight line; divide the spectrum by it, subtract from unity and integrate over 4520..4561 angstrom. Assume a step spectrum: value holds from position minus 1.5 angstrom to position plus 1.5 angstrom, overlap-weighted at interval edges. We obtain 4.9 angstrom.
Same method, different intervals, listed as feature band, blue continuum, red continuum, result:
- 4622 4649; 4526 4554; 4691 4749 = -3.43 angstrom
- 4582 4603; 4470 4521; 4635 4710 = 2.03 angstrom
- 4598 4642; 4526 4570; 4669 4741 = -4.54 angstrom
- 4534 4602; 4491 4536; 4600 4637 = 6.43 angstrom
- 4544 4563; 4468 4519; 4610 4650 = 2.10 angstrom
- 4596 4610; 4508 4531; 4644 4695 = 0.93 angstrom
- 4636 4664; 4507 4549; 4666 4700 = -1.04 angstrom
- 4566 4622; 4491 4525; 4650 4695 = 1.75 angstrom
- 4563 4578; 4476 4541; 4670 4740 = -0.51 angstrom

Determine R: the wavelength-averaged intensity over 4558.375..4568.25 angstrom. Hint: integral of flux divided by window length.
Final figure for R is 5.96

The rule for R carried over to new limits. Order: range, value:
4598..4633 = 6.51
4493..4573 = 5.86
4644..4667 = 6.25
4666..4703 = 6.26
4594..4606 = 5.5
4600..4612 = 6.14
